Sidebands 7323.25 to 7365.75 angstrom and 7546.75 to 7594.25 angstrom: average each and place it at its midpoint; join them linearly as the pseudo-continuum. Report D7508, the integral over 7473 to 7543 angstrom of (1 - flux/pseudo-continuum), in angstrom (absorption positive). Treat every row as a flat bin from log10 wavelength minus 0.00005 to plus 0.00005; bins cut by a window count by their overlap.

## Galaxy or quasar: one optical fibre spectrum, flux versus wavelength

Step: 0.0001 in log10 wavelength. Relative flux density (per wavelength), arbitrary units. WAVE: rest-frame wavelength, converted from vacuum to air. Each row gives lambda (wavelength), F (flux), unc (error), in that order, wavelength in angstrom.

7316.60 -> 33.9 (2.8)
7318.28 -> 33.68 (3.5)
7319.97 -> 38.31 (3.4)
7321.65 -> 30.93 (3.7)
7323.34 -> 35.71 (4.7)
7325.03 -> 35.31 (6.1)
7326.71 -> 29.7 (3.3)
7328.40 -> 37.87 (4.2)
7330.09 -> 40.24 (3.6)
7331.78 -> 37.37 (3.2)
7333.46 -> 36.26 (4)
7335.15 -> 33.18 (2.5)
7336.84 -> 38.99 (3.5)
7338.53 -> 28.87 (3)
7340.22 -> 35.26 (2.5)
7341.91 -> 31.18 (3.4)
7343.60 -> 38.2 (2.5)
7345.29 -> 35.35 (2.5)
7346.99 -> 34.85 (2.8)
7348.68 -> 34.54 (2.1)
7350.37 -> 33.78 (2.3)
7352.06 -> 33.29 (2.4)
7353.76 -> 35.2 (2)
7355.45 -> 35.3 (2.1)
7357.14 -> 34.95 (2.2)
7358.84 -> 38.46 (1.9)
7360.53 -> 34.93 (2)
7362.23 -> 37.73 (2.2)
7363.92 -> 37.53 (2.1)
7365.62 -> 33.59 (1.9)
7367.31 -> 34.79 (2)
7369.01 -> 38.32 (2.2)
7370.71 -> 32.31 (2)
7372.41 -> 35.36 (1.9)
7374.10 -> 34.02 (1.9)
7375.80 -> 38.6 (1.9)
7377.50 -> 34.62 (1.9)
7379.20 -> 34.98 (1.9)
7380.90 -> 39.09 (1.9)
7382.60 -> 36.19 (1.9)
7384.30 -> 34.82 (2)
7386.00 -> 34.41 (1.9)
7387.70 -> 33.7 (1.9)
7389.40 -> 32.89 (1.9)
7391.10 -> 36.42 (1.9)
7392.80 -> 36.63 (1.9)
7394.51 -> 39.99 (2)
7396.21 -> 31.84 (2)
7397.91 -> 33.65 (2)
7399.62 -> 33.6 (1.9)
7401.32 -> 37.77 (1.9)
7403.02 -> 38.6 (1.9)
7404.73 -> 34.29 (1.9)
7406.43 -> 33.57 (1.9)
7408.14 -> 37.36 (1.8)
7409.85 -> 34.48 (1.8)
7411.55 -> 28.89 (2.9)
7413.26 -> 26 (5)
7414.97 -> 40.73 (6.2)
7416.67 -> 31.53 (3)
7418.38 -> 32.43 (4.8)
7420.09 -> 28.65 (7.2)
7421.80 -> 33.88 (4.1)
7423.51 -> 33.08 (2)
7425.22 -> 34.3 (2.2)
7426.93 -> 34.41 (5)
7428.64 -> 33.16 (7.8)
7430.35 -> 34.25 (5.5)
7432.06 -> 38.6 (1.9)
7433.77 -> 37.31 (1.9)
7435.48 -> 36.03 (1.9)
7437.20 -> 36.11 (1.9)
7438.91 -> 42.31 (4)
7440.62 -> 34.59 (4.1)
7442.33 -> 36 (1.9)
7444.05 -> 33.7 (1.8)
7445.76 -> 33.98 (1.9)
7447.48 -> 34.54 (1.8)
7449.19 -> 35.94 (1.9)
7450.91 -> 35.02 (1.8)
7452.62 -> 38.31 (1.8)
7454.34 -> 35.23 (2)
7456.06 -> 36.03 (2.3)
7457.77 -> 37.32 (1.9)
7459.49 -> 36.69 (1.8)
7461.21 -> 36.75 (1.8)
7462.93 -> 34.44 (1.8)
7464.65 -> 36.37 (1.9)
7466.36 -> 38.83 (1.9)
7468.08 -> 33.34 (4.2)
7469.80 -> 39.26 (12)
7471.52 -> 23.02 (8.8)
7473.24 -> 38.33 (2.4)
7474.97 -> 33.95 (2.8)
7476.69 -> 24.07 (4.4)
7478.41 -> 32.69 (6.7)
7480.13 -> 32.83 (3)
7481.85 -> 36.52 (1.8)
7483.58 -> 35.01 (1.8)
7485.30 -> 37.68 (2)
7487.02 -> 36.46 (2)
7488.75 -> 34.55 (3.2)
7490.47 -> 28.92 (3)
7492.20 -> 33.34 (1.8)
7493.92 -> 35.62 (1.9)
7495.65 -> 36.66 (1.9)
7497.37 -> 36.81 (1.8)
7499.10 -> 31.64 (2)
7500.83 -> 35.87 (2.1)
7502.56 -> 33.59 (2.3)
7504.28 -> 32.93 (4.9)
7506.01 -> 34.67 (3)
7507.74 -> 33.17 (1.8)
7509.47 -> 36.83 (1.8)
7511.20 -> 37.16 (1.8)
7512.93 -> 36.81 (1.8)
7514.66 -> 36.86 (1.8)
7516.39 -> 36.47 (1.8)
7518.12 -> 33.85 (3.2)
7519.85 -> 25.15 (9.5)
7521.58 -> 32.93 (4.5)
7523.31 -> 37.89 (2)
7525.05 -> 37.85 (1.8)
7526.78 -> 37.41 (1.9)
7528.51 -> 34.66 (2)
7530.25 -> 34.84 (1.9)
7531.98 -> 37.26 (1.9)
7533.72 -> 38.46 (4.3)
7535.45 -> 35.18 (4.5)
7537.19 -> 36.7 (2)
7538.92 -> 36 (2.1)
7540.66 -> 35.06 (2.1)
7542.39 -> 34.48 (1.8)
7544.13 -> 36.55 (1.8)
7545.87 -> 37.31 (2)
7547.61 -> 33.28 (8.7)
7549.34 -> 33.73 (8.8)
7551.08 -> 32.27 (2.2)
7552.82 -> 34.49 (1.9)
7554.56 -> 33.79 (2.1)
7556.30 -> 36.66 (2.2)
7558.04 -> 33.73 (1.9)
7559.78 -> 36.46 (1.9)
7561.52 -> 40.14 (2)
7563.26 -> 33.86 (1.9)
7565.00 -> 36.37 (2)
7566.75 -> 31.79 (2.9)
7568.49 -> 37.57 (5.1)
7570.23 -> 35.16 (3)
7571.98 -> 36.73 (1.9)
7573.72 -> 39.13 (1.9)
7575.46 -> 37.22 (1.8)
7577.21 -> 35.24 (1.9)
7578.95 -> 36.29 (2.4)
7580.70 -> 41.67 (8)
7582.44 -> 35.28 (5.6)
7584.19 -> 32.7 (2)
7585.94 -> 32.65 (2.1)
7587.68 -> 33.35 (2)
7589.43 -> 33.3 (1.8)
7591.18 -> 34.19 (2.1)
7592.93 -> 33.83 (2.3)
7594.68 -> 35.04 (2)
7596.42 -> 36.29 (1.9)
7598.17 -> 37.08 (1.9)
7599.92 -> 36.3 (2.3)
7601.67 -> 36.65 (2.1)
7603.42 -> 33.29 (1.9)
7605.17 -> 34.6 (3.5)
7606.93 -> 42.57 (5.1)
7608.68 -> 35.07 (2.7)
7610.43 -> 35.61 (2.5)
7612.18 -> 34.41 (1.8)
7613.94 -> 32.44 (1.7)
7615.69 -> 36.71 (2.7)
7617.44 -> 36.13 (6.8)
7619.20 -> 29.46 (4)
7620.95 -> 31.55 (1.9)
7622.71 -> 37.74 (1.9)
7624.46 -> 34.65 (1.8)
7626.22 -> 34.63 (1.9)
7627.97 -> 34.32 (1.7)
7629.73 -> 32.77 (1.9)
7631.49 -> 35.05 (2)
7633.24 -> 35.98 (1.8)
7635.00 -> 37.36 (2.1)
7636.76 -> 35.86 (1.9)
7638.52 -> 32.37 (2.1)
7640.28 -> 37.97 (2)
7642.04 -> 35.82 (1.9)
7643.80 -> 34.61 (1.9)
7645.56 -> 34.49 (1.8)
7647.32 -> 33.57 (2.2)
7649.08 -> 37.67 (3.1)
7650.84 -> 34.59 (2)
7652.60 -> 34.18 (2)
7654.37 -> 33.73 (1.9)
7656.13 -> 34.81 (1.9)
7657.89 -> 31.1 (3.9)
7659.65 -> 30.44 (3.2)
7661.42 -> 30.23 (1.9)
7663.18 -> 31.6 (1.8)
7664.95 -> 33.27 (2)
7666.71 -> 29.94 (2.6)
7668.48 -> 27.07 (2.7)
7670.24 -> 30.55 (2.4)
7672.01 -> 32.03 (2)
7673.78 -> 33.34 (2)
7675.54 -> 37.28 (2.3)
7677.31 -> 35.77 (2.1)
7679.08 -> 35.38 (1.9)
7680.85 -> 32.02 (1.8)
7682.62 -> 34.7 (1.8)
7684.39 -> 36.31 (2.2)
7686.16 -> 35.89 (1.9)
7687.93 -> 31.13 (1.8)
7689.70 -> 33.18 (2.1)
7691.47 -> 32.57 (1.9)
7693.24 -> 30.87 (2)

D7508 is 0.9 angstrom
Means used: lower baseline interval 35.3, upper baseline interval 35.2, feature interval 34.8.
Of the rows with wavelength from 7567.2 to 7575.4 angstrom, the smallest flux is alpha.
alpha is 35.16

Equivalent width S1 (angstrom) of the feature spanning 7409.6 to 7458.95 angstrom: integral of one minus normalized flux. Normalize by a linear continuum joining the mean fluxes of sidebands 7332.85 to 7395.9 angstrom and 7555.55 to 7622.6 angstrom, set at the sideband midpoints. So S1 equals 0.9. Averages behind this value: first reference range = 35.3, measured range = 34.7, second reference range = 35.5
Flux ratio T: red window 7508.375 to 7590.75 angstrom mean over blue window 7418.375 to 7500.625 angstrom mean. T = 1.02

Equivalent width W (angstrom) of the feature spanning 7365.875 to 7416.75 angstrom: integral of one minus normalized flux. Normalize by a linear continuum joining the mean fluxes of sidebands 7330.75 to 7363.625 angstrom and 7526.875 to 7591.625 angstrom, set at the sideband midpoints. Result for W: 0.4 angstrom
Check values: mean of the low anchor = 35.2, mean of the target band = 35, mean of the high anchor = 35.5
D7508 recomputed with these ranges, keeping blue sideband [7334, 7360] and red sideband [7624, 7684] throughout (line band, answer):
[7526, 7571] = -1.8 angstrom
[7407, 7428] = 1.0 angstrom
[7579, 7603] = -0.9 angstrom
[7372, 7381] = -0.3 angstrom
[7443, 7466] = -0.9 angstrom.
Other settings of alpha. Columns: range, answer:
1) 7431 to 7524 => 23.02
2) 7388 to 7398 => 31.84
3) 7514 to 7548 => 25.15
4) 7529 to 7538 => 34.84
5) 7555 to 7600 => 31.79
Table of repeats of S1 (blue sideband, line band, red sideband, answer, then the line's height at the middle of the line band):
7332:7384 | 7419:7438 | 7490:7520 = 0.2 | 35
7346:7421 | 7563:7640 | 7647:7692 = -3.9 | 33.6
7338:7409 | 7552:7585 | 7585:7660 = -1.1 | 34.9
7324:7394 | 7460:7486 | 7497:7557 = 0.7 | 35.2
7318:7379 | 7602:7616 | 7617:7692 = -0.7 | 34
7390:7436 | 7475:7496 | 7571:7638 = 0.7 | 34.8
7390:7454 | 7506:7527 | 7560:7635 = 0.0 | 35.2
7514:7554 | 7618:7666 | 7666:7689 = -0.5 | 33.7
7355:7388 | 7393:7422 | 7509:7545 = 1.4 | 35.7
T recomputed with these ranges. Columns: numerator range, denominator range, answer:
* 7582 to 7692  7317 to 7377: 0.97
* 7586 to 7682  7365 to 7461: 0.98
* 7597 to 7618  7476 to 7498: 1.06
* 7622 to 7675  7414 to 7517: 0.97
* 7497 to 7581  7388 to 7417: 1.02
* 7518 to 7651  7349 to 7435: 1.01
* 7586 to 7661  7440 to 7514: 1.00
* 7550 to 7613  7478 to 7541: 1.01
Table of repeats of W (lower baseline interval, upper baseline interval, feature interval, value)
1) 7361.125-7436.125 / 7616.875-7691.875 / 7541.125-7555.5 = -0.1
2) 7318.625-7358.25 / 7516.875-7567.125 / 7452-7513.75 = 0.6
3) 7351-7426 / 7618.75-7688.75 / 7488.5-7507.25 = 0.2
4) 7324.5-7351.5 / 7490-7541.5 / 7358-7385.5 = -0.7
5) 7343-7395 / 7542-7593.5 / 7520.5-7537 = -0.4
